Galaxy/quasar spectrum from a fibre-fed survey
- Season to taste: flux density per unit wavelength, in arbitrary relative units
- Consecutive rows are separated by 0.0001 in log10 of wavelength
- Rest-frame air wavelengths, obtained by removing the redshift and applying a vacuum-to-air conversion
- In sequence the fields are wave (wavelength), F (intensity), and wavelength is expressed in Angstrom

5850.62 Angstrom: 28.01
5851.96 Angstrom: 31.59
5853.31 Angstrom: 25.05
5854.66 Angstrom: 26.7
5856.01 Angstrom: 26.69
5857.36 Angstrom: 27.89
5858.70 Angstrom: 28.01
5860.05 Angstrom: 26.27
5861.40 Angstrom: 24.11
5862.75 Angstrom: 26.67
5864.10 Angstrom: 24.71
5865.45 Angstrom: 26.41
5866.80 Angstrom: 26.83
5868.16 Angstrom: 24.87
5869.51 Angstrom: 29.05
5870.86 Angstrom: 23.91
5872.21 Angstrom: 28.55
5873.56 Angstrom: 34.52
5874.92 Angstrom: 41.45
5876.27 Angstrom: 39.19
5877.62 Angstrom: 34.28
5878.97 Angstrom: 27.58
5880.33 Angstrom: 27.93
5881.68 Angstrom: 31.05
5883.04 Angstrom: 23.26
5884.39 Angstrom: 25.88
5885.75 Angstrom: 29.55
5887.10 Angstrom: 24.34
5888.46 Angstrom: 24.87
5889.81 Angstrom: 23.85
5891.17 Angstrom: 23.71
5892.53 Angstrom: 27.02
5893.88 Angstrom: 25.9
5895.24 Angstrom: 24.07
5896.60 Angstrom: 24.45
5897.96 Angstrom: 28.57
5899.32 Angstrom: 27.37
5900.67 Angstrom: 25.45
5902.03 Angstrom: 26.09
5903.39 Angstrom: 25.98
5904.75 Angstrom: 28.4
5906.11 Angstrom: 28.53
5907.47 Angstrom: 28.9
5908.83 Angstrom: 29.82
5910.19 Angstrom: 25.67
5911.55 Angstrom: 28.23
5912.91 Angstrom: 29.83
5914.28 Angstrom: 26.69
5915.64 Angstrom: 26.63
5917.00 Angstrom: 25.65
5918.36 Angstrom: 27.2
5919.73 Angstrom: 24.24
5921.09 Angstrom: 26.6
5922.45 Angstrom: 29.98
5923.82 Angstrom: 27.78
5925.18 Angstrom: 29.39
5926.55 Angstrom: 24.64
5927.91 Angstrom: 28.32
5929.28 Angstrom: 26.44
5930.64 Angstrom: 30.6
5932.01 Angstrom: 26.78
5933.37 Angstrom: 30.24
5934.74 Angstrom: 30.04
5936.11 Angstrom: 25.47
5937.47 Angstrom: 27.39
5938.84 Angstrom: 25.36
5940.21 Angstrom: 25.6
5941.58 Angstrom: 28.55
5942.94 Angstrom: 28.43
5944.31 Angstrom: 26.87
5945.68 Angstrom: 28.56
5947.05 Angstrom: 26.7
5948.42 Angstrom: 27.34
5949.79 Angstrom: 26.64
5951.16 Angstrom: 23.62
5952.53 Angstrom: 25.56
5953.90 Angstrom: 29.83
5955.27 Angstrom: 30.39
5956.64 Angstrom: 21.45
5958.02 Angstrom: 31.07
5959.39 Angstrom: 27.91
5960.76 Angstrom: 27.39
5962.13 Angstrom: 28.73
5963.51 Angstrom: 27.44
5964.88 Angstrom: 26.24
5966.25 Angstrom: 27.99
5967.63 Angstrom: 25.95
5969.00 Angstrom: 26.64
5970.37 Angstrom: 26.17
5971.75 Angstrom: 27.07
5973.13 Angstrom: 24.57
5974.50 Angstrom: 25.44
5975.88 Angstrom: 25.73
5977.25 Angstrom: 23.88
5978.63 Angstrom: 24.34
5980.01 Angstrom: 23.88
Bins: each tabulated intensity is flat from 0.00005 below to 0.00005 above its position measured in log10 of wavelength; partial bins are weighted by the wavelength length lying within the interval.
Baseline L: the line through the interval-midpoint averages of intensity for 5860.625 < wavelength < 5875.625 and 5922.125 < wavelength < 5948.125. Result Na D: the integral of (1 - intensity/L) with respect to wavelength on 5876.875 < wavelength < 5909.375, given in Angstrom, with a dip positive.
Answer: 1.27 Angstrom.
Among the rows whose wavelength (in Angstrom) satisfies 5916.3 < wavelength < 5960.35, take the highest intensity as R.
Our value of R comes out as 31.07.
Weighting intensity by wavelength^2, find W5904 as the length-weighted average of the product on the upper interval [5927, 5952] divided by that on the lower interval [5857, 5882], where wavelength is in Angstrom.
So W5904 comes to 0.96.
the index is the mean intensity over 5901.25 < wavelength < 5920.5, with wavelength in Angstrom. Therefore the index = 27.3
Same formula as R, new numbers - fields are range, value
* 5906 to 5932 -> 30.6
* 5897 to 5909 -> 29.82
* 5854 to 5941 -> 41.45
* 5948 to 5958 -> 30.39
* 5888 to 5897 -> 27.02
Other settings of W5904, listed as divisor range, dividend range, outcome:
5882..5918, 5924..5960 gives 1.05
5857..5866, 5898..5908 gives 1.06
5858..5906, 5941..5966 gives 1.02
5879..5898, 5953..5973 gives 1.08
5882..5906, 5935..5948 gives 1.06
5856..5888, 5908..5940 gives 0.98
